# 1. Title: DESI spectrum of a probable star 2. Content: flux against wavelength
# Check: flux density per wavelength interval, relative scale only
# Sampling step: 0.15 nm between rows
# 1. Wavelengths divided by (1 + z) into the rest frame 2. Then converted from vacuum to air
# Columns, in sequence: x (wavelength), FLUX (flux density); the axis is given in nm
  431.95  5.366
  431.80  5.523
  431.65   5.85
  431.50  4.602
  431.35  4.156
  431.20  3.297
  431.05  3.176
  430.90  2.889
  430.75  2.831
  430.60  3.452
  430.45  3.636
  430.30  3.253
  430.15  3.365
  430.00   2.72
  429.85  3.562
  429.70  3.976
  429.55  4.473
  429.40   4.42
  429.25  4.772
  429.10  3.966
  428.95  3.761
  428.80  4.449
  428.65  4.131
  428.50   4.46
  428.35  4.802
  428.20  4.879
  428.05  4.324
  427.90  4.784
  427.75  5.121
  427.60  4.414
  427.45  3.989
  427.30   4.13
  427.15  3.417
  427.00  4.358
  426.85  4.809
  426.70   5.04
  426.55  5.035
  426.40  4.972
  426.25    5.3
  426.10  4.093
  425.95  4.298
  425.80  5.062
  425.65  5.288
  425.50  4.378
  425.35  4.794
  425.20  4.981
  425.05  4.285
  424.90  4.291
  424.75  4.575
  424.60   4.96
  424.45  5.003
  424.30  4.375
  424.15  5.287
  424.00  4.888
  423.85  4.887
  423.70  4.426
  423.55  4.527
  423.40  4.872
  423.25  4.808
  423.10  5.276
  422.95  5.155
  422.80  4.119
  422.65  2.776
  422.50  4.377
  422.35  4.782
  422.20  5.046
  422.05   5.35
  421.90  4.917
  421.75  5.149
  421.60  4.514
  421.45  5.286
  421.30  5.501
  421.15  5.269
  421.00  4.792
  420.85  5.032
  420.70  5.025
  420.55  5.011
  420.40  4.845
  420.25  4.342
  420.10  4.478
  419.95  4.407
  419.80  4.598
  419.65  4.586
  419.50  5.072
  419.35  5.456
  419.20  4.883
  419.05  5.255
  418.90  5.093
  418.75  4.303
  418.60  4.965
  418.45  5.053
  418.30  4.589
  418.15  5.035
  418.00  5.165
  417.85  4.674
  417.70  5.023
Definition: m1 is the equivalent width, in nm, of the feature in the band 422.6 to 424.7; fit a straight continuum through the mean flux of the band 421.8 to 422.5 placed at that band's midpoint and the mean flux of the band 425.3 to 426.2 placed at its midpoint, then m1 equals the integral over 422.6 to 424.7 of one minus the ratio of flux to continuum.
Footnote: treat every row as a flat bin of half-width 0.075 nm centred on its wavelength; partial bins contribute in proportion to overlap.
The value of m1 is 0.06 nm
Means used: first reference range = 4.96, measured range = 4.69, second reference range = 4.67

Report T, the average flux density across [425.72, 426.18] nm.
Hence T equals 4.5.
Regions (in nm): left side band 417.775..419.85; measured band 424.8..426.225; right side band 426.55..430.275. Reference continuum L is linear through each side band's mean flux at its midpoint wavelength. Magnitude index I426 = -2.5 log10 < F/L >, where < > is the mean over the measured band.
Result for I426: -0.04 mag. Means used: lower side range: 4.91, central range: 4.63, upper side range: 4.26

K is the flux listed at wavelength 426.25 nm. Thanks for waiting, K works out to 5.3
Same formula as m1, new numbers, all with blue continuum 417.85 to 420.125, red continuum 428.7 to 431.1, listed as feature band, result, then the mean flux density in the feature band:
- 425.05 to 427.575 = -0.333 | 4.61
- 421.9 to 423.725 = -0.080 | 4.64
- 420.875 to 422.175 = -0.143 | 5.09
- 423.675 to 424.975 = -0.143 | 4.76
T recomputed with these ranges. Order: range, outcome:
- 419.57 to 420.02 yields 4.54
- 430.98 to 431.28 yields 3.25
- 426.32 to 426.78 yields 5.02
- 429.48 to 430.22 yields 3.62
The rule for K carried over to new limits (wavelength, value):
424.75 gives 4.575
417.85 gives 4.674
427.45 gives 3.989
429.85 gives 3.562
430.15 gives 3.365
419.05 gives 5.255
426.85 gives 4.809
